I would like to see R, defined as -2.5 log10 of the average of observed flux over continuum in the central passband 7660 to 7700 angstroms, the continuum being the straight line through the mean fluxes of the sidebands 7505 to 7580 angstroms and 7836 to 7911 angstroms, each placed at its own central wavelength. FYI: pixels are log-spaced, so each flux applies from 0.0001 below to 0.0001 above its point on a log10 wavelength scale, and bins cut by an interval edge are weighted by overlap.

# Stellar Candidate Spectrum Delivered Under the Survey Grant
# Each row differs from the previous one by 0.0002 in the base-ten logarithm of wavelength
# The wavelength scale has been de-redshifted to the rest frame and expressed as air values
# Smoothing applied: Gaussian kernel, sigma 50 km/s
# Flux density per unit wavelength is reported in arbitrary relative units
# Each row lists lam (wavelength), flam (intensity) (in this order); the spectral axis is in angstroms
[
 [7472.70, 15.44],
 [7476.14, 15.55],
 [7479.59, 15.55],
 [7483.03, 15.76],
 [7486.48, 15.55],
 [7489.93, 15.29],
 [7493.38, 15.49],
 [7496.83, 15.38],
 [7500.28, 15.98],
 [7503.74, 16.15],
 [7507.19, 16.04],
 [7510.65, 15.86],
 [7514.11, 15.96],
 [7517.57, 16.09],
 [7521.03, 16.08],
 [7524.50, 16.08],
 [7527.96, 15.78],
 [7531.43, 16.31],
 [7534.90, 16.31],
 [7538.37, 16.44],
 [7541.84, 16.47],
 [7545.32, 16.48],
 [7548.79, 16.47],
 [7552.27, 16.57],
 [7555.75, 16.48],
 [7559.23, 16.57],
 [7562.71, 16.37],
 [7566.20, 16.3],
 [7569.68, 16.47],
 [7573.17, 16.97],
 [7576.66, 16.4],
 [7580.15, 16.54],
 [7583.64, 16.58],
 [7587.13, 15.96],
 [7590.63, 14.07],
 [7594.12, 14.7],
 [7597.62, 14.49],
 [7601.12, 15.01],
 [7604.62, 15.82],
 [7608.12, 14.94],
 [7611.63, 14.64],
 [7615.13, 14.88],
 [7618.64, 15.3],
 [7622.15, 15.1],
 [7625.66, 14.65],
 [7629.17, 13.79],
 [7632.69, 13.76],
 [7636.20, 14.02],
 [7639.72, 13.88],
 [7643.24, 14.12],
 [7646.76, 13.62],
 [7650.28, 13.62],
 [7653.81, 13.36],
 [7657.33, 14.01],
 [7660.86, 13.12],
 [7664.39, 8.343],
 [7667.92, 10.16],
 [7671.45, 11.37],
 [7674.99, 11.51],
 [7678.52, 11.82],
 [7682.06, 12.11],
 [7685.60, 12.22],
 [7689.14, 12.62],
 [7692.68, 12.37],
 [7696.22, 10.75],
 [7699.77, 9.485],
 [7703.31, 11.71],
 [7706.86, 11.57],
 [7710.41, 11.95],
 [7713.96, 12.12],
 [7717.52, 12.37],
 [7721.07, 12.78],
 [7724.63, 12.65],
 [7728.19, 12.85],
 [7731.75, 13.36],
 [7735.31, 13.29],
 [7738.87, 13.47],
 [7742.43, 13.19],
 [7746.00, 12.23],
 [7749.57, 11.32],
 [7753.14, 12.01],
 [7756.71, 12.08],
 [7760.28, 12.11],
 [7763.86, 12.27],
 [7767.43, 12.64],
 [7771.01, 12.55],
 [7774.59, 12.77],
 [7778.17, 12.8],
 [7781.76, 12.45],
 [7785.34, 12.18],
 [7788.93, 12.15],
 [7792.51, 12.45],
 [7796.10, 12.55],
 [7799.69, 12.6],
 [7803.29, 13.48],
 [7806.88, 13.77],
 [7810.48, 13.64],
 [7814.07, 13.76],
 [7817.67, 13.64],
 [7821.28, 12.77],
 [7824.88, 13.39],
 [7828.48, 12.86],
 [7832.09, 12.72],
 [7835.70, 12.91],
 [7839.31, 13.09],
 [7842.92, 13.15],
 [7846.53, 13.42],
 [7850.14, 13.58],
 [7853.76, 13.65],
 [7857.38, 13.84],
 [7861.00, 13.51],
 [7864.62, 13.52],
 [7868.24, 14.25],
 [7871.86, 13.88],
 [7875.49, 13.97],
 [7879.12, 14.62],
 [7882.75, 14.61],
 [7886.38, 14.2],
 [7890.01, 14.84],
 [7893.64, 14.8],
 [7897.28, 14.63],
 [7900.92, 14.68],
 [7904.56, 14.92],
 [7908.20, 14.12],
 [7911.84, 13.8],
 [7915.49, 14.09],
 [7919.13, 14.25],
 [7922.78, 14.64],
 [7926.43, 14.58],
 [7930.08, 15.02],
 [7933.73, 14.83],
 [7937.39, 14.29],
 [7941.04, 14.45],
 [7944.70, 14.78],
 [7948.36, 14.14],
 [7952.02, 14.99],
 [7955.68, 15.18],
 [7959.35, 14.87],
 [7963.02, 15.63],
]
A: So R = 0.329 mag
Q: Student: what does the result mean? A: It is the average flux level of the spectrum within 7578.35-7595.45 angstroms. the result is 15.6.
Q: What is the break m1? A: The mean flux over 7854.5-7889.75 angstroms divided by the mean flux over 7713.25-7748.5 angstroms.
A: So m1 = 1.10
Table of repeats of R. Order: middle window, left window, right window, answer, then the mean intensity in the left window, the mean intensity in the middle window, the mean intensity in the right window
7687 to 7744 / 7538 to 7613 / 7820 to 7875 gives 0.19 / 15.9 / 12.3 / 13.4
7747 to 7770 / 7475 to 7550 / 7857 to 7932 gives 0.23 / 16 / 12.1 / 14.3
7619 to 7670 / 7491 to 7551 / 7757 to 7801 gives 0.08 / 16.1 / 13.3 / 12.4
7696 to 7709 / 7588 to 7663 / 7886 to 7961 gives 0.30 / 14.3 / 10.9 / 14.6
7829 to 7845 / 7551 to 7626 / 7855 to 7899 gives 0.12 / 15.7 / 13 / 14.2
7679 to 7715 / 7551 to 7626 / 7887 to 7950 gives 0.29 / 15.7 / 11.7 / 14.5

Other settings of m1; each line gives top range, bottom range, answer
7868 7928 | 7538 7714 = 1.02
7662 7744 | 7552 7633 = 0.77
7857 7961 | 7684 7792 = 1.18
